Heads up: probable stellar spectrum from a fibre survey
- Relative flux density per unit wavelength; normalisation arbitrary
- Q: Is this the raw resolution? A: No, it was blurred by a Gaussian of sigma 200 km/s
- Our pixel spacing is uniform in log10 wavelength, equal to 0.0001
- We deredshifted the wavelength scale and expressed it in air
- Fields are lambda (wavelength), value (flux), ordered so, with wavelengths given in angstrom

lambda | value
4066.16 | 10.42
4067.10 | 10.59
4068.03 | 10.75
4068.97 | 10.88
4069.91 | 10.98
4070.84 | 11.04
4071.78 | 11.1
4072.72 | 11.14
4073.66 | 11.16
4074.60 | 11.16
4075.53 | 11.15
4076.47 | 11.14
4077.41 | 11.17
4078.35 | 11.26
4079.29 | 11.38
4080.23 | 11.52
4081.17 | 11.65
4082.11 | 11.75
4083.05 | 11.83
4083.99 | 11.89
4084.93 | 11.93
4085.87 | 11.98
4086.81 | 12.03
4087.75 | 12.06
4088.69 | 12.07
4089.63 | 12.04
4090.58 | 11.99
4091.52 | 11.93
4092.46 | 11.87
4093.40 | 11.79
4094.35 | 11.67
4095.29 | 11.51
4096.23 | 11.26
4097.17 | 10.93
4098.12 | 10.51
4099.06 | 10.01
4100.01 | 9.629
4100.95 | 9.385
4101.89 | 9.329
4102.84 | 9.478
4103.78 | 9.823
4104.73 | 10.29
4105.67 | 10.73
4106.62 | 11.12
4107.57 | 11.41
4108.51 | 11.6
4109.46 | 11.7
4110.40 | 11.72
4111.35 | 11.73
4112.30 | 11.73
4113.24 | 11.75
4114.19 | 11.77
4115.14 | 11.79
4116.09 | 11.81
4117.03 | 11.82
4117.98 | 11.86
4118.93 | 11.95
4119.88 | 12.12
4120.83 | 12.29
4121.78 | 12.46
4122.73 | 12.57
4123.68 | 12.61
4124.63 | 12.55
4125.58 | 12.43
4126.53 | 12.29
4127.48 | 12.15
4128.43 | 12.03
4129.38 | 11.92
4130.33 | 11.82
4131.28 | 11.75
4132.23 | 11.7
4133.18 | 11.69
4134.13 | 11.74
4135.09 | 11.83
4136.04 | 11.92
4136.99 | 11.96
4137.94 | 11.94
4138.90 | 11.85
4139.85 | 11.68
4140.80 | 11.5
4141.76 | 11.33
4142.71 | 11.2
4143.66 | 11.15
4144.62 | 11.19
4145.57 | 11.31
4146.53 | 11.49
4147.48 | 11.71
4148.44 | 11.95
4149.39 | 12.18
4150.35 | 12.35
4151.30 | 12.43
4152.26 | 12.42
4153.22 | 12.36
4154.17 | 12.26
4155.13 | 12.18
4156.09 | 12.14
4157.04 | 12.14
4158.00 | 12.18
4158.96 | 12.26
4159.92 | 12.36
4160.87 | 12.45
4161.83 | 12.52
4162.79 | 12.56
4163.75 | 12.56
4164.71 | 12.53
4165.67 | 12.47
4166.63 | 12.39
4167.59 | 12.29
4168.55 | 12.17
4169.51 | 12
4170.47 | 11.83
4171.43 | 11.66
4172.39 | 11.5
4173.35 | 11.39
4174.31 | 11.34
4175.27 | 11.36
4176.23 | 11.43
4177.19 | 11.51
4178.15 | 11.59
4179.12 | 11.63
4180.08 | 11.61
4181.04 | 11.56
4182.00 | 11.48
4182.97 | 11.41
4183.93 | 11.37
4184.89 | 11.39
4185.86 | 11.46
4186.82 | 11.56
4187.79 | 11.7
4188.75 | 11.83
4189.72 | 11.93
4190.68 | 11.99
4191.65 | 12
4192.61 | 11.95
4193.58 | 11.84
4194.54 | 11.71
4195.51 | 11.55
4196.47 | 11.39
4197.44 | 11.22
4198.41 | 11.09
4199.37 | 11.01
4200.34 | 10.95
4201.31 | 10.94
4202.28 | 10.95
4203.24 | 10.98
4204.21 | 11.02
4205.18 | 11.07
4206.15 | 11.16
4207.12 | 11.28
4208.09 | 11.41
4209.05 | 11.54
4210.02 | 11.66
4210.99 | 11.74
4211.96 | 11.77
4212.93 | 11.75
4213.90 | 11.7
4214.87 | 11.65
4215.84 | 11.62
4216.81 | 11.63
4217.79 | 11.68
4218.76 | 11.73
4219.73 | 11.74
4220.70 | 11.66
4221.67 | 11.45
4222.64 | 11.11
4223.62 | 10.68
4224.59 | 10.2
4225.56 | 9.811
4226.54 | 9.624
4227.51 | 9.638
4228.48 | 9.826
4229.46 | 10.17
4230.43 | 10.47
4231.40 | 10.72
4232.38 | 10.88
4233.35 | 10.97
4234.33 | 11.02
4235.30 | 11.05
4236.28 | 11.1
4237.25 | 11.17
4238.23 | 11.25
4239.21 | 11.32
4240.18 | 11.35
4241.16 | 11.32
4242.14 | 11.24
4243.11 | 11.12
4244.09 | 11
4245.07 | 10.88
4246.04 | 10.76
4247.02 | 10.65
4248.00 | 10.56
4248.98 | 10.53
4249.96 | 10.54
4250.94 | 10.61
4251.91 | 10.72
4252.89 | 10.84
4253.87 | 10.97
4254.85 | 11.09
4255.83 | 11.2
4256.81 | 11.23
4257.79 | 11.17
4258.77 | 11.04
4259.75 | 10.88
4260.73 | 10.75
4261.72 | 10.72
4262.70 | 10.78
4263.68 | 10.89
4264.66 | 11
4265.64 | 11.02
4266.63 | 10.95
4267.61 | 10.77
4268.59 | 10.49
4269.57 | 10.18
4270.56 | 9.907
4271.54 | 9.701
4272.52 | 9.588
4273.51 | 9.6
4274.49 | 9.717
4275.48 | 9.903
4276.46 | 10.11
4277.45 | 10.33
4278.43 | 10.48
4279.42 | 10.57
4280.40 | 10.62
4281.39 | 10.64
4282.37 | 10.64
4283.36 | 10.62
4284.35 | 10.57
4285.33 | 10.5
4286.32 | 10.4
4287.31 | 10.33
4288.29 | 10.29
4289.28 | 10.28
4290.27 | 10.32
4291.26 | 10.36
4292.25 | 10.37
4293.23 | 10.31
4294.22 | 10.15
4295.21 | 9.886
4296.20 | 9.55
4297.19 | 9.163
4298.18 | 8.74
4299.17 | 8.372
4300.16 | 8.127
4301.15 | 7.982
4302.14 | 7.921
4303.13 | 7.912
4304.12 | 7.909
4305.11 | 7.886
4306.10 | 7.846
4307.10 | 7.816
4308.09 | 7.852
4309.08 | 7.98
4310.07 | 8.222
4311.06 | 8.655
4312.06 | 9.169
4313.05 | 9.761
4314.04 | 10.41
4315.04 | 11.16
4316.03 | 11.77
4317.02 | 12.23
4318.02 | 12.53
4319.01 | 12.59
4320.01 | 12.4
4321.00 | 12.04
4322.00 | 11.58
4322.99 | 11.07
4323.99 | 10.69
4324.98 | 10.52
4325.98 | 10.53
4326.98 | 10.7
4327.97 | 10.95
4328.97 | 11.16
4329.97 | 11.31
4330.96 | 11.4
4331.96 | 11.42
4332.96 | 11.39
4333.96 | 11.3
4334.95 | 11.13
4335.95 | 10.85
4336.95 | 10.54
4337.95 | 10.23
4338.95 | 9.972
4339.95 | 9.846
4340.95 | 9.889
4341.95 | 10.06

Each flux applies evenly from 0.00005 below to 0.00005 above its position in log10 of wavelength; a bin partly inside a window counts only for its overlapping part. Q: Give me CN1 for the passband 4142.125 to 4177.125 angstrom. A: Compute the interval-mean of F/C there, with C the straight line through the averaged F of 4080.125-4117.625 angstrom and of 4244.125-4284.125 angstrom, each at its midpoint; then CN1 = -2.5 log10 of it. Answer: -0.09 mag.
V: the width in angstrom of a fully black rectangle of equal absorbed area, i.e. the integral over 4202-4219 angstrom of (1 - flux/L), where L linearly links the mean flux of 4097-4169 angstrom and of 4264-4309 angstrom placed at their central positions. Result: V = -1.2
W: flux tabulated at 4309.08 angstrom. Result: 7.98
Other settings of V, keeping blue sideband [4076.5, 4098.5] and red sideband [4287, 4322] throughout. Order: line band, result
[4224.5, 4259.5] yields -1.8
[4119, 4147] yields -1.6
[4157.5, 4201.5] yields -3.8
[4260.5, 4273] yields -0.6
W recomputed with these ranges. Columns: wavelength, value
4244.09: 11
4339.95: 9.846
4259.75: 10.88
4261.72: 10.72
